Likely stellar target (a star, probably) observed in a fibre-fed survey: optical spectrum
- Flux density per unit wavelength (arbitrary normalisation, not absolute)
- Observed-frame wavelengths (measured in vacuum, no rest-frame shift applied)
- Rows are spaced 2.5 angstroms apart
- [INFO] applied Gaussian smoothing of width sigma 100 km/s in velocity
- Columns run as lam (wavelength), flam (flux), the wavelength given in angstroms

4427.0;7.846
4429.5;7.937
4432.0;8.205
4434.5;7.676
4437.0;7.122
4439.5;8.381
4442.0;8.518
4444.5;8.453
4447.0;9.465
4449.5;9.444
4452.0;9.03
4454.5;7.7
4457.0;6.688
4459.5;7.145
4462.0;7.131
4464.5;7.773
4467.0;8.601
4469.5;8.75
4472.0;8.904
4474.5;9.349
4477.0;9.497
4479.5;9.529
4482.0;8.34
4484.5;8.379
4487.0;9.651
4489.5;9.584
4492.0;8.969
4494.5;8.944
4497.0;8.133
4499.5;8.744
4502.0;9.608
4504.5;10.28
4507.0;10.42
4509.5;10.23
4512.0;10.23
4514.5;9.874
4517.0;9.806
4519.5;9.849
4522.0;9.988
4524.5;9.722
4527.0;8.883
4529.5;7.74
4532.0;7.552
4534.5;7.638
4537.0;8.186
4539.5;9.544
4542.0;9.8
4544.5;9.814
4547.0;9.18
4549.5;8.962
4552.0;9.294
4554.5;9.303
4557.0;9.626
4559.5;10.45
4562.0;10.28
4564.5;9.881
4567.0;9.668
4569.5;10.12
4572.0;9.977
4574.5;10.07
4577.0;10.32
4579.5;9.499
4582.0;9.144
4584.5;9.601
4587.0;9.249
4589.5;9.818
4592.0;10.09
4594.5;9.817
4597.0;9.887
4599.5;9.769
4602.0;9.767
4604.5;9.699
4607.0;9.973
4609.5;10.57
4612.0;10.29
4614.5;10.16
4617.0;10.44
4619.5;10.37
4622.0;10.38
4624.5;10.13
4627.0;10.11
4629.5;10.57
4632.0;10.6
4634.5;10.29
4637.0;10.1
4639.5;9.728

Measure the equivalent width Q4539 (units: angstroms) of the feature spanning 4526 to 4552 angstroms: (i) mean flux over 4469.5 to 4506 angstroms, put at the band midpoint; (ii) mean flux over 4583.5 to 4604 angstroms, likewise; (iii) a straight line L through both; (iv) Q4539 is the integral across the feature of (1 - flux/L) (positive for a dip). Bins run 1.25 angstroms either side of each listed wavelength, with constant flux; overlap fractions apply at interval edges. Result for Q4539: 1.9 angstroms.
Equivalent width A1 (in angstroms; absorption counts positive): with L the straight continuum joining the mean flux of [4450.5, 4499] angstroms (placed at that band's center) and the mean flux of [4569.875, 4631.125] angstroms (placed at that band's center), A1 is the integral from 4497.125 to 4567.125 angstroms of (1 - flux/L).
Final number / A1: -1.7 angstroms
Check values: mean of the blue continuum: 8.54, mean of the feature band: 9.42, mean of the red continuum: 9.99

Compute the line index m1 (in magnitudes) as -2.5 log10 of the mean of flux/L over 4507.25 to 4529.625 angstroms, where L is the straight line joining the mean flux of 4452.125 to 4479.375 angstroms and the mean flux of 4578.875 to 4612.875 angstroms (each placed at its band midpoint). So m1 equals -0.10 mag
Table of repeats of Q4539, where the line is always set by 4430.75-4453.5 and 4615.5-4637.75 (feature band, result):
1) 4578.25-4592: 0.6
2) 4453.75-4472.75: 1.9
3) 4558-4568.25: -0.4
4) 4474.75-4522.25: -2.2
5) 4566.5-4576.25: -0.2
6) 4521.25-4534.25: 1.0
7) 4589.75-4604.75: 0.3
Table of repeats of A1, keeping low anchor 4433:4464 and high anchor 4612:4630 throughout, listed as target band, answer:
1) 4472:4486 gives -0.94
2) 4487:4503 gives -0.70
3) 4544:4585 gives -0.66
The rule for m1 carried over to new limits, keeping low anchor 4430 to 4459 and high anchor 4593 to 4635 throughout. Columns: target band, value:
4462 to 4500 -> -0.02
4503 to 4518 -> -0.13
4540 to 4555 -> 0.00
